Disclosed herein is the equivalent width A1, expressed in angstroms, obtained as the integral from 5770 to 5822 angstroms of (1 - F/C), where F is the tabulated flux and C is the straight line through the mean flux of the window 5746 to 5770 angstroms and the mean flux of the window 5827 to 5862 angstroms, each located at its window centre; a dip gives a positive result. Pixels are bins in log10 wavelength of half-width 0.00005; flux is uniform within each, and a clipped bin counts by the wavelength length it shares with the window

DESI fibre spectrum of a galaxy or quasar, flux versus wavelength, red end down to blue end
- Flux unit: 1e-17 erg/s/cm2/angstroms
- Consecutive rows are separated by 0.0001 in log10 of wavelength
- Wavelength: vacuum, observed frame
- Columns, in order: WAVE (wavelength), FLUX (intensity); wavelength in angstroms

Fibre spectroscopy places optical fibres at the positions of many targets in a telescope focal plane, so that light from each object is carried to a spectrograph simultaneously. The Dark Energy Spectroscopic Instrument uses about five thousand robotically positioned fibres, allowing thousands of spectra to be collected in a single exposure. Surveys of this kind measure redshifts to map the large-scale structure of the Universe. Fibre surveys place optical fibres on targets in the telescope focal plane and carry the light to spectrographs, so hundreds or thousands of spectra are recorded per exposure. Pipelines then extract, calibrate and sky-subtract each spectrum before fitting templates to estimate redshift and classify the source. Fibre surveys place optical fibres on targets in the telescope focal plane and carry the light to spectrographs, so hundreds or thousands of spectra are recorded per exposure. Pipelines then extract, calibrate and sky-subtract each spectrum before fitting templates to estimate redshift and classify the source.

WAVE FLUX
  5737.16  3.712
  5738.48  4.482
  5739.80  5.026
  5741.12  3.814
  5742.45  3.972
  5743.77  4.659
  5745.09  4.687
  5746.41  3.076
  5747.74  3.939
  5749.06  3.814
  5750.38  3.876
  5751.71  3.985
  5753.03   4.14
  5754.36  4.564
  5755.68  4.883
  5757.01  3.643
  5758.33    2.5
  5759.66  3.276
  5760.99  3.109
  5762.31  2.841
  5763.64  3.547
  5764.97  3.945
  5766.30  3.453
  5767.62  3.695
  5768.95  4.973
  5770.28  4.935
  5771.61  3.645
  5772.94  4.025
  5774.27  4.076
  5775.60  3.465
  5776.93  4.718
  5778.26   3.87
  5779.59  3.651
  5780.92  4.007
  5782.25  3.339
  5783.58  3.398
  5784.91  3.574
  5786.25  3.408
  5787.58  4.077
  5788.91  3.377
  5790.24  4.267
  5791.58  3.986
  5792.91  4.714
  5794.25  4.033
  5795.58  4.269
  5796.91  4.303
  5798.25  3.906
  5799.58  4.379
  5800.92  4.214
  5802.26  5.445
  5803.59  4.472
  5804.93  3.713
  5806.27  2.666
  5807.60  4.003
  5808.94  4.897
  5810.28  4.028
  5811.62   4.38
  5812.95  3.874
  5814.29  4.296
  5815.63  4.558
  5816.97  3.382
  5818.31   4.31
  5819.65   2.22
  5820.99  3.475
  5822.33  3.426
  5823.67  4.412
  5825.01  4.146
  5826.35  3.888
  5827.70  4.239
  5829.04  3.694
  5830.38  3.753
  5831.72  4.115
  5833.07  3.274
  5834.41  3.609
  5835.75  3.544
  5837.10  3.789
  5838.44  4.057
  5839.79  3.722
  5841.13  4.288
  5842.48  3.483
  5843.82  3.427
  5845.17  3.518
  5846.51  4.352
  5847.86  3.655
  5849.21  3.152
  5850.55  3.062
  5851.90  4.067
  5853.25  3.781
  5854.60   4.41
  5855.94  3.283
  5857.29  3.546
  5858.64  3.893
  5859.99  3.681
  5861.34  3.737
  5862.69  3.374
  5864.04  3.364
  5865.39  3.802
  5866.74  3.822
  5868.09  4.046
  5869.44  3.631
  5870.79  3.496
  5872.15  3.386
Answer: -3.08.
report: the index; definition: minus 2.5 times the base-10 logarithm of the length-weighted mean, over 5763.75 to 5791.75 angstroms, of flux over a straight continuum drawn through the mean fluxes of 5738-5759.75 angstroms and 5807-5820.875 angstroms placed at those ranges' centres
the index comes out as 0.03 mag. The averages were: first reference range 4.04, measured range 3.89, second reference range 3.97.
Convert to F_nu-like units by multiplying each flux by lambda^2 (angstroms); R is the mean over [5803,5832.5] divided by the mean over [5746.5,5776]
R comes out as 1.0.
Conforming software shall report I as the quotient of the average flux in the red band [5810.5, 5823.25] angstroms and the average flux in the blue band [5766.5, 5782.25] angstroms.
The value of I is 0.94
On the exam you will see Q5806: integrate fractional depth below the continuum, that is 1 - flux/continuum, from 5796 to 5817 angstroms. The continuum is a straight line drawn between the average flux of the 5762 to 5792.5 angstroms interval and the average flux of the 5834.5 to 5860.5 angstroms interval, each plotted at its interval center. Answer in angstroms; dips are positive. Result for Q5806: -2.1 angstroms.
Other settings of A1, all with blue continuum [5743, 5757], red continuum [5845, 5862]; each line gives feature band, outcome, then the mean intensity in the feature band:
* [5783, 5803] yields -0.7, 4.09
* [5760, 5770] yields 0.9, 3.69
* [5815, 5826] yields 0.3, 3.74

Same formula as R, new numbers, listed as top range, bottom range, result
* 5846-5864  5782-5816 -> 0.92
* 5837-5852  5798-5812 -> 0.89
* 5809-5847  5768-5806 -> 0.96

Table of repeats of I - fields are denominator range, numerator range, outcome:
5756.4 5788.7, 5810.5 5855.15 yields 1.02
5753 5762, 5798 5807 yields 1.12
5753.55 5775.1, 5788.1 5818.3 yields 1.09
